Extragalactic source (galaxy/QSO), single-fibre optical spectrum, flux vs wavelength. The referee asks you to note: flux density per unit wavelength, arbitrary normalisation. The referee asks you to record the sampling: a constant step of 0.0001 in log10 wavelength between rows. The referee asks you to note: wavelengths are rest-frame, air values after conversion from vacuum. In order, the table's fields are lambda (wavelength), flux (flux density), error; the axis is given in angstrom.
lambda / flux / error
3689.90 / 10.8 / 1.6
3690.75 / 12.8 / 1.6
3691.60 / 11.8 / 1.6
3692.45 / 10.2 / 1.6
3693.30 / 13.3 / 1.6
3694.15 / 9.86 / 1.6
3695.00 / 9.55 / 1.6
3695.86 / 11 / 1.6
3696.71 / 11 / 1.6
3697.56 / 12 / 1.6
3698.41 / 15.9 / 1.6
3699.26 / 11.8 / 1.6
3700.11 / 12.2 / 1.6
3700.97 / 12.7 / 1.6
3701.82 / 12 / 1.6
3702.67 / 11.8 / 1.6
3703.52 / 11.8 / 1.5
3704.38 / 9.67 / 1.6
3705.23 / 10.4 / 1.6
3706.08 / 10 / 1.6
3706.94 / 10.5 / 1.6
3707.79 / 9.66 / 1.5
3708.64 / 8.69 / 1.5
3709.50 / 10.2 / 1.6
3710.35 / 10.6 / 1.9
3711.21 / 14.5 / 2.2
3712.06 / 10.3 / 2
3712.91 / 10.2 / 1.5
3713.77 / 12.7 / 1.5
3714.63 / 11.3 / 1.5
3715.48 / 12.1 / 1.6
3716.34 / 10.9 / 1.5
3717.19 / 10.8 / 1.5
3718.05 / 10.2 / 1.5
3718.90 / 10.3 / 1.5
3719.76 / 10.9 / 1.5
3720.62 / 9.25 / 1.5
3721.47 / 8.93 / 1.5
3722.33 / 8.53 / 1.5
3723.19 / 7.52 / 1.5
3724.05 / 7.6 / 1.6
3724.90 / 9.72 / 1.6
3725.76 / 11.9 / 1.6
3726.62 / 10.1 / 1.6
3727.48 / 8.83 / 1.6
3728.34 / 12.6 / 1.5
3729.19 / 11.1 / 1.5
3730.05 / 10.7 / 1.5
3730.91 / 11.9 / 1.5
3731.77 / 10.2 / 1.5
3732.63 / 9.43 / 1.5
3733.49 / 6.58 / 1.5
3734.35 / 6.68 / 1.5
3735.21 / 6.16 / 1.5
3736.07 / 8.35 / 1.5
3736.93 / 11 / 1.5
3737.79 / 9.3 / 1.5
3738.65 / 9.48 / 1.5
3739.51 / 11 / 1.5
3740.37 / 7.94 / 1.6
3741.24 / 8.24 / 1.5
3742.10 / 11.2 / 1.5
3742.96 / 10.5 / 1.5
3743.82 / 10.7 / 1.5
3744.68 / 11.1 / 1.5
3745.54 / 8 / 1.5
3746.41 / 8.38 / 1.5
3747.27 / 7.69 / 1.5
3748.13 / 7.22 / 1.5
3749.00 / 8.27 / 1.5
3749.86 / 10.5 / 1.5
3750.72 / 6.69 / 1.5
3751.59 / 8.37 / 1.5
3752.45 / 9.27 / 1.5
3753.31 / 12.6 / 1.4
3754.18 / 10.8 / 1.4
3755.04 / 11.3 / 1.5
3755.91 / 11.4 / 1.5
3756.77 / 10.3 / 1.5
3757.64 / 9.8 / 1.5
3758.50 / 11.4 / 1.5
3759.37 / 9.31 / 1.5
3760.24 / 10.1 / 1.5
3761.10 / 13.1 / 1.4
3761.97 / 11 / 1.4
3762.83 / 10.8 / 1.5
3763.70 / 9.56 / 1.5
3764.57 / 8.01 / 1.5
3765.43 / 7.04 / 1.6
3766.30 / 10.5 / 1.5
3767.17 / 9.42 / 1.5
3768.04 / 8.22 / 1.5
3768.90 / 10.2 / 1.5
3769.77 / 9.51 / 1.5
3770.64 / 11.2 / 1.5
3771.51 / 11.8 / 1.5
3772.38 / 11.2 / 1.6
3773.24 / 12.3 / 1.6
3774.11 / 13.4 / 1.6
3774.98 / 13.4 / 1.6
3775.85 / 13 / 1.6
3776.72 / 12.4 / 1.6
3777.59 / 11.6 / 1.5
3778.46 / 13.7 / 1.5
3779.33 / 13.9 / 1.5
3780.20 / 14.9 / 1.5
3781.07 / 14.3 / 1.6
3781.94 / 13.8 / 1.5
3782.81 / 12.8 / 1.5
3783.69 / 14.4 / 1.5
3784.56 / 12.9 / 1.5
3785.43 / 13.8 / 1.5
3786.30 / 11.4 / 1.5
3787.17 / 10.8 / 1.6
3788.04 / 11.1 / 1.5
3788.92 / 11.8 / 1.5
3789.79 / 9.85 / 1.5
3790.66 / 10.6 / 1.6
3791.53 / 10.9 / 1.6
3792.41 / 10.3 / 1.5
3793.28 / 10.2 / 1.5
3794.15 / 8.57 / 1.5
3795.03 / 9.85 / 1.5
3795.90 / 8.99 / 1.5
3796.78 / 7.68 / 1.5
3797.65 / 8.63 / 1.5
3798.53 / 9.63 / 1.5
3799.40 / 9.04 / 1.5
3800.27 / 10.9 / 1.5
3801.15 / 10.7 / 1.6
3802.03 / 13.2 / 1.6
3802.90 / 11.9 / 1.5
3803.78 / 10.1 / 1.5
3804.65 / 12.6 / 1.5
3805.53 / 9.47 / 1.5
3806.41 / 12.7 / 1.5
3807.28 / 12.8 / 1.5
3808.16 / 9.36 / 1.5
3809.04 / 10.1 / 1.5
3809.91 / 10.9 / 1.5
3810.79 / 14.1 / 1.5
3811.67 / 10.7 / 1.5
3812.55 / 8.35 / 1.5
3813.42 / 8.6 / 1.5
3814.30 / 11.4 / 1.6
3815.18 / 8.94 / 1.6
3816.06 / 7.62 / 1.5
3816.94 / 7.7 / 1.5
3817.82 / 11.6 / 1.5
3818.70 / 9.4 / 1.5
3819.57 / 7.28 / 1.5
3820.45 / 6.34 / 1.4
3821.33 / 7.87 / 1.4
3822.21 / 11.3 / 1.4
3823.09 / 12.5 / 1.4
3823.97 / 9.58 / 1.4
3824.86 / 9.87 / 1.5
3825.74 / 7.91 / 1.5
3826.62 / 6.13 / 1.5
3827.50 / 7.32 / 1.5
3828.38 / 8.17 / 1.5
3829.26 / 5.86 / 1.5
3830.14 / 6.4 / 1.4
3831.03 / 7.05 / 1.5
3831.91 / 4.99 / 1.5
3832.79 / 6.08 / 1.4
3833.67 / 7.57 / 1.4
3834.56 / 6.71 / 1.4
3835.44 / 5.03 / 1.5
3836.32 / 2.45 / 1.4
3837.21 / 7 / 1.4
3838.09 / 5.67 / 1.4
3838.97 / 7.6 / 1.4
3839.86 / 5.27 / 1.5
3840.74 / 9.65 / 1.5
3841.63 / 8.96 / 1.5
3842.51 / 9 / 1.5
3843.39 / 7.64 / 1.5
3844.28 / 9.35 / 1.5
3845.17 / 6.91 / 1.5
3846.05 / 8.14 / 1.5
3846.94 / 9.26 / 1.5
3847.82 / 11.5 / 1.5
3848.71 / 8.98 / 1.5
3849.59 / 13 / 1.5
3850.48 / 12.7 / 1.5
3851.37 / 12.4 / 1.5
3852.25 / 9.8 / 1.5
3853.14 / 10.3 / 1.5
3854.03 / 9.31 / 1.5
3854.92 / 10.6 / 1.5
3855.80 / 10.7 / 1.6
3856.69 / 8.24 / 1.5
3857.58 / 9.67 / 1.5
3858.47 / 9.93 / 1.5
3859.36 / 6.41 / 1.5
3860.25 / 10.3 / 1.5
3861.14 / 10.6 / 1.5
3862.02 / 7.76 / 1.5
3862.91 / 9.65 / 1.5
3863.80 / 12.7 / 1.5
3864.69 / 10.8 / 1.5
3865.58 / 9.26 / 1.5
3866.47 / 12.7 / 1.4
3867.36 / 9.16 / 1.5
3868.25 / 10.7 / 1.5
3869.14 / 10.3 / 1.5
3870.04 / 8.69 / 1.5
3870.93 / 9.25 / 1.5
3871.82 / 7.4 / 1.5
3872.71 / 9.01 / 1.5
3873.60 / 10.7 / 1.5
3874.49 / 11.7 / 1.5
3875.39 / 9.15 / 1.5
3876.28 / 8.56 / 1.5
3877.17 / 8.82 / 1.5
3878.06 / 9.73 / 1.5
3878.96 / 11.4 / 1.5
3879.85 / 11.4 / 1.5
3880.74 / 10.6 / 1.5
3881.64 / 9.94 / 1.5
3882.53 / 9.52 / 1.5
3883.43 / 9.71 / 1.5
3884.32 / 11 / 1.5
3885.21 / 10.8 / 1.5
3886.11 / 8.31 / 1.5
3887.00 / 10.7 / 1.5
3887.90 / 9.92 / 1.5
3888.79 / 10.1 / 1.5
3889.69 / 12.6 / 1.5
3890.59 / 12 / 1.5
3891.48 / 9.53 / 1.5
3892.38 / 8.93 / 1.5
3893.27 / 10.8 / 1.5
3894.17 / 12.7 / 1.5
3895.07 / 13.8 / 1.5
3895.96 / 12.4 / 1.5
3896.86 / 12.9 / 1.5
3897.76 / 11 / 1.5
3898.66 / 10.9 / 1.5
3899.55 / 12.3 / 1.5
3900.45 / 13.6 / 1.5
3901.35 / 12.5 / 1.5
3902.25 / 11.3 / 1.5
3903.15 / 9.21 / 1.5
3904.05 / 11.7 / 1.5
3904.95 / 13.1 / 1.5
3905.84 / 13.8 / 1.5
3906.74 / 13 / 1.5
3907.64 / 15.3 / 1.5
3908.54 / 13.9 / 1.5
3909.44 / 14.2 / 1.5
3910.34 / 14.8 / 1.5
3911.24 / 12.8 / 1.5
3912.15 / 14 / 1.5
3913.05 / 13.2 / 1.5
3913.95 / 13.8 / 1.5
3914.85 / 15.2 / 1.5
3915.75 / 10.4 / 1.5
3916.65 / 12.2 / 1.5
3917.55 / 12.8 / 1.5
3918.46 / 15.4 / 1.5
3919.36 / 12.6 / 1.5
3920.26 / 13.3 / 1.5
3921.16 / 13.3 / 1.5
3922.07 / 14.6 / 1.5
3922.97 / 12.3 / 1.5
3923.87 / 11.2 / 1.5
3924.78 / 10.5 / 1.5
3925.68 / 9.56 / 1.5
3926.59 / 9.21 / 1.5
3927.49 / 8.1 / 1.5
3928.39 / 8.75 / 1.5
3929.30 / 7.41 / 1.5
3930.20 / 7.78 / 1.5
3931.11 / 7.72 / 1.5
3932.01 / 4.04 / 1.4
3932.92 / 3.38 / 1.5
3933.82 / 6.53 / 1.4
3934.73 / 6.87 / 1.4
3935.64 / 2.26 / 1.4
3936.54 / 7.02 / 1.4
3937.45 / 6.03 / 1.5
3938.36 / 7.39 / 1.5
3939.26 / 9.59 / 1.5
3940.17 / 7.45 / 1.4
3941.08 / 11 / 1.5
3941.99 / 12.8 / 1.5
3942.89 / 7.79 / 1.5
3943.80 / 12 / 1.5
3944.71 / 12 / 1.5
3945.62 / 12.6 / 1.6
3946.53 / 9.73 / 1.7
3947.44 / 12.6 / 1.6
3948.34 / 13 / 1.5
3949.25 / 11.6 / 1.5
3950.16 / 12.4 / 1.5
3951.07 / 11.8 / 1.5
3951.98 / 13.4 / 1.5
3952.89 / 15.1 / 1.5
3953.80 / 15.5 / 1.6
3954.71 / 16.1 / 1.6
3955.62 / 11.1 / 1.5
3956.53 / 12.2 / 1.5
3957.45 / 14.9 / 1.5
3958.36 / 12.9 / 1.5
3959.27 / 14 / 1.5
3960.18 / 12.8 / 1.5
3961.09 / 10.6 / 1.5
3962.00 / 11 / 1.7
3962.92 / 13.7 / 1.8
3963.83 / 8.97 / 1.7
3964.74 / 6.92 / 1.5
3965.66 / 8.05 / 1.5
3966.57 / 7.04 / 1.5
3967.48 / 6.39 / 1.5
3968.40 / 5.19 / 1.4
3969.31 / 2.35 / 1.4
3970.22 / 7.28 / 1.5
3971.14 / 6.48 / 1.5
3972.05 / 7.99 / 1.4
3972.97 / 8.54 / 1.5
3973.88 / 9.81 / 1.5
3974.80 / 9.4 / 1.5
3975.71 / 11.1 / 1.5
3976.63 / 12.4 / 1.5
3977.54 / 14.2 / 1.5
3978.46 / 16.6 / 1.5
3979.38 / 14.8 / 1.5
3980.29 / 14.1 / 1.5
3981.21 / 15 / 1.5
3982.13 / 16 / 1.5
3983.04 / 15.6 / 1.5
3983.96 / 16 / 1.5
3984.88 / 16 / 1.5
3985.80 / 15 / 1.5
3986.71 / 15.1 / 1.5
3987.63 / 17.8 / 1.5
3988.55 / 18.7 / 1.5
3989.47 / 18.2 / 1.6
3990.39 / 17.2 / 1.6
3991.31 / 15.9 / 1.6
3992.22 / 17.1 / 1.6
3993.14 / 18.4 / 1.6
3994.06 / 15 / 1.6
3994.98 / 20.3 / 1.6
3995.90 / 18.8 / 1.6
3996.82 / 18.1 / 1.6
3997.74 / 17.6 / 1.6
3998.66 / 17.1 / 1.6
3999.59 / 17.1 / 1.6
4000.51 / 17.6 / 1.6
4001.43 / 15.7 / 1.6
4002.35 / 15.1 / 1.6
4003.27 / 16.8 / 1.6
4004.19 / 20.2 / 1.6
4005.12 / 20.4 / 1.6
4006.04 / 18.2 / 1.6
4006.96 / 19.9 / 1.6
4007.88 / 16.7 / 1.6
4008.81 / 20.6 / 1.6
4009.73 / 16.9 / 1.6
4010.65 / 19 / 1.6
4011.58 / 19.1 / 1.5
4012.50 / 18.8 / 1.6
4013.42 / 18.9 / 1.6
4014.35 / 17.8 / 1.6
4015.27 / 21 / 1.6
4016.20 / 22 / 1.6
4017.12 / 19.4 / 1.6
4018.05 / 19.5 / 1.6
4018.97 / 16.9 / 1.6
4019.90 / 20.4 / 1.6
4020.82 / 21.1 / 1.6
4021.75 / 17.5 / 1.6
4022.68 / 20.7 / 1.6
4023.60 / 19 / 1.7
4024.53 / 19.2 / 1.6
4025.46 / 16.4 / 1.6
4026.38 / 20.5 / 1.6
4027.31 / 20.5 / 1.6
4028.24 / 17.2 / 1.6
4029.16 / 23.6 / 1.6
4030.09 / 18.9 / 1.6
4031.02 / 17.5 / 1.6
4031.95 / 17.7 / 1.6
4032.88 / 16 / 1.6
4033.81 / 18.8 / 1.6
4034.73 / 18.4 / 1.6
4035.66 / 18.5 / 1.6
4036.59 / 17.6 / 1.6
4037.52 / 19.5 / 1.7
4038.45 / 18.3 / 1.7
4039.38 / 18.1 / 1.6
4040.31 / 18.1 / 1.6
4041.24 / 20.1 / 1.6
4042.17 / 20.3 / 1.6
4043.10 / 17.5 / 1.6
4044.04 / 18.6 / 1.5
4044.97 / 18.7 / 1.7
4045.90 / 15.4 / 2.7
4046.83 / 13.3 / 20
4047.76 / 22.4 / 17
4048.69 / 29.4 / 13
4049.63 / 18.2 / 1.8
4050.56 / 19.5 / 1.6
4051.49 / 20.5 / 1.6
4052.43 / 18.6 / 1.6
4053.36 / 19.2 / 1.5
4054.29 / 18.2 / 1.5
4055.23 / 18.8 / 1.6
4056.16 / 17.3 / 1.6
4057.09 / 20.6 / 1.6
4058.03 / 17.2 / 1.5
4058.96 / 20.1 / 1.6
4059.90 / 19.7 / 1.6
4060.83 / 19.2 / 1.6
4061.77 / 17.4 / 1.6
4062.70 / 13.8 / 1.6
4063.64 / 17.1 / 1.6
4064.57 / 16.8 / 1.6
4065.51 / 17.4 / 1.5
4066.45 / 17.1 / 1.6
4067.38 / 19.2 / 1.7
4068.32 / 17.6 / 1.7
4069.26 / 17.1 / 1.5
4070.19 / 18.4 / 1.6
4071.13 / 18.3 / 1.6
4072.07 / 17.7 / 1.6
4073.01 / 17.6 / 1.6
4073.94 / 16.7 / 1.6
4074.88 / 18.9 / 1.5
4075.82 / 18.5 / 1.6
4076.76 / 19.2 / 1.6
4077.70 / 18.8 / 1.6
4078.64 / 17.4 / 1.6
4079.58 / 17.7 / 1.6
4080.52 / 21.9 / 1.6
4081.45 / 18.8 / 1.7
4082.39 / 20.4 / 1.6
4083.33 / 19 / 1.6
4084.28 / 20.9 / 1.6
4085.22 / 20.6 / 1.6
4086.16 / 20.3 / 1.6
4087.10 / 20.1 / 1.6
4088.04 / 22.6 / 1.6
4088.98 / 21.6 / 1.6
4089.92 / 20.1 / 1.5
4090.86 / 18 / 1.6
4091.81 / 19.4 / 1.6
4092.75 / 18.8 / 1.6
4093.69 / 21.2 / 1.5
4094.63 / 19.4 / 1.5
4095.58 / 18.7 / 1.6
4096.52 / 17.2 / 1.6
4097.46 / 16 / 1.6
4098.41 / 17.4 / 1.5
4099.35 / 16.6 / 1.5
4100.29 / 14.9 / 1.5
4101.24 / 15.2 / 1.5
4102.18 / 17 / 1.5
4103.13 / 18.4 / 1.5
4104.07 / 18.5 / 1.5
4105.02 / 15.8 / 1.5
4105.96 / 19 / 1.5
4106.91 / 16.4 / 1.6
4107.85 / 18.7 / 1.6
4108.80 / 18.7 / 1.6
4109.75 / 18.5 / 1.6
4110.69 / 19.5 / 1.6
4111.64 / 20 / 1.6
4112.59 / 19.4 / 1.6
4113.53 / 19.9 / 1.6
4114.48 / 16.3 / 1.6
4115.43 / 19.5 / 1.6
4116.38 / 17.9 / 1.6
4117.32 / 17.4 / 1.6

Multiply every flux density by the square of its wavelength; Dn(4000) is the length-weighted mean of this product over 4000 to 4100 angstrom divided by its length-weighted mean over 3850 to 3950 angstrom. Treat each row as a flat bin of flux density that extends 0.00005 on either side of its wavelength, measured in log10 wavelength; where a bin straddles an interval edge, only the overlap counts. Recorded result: 1.91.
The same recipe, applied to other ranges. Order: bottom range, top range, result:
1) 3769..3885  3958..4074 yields 1.86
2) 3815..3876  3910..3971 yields 1.25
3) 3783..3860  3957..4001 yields 1.54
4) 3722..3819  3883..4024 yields 1.39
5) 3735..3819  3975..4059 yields 1.94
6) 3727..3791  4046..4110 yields 2.07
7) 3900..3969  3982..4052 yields 1.75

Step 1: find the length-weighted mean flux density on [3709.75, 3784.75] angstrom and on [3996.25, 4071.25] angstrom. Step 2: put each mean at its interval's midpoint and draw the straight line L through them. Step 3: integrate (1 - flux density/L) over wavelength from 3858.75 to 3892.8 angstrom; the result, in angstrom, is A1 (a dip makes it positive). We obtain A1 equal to 9.9 angstrom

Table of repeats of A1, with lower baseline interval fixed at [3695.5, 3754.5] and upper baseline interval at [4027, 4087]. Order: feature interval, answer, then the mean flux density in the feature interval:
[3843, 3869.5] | 7.0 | 9.96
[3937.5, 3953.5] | 4.7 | 11.2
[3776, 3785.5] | -1.6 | 13.5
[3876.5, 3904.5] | 6.7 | 11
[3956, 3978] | 8.9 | 9.76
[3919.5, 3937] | 7.6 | 8.69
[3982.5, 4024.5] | -1.9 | 18.1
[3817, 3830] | 4.2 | 8.58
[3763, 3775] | 1.0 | 10.3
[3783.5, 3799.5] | 1.8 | 10.5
